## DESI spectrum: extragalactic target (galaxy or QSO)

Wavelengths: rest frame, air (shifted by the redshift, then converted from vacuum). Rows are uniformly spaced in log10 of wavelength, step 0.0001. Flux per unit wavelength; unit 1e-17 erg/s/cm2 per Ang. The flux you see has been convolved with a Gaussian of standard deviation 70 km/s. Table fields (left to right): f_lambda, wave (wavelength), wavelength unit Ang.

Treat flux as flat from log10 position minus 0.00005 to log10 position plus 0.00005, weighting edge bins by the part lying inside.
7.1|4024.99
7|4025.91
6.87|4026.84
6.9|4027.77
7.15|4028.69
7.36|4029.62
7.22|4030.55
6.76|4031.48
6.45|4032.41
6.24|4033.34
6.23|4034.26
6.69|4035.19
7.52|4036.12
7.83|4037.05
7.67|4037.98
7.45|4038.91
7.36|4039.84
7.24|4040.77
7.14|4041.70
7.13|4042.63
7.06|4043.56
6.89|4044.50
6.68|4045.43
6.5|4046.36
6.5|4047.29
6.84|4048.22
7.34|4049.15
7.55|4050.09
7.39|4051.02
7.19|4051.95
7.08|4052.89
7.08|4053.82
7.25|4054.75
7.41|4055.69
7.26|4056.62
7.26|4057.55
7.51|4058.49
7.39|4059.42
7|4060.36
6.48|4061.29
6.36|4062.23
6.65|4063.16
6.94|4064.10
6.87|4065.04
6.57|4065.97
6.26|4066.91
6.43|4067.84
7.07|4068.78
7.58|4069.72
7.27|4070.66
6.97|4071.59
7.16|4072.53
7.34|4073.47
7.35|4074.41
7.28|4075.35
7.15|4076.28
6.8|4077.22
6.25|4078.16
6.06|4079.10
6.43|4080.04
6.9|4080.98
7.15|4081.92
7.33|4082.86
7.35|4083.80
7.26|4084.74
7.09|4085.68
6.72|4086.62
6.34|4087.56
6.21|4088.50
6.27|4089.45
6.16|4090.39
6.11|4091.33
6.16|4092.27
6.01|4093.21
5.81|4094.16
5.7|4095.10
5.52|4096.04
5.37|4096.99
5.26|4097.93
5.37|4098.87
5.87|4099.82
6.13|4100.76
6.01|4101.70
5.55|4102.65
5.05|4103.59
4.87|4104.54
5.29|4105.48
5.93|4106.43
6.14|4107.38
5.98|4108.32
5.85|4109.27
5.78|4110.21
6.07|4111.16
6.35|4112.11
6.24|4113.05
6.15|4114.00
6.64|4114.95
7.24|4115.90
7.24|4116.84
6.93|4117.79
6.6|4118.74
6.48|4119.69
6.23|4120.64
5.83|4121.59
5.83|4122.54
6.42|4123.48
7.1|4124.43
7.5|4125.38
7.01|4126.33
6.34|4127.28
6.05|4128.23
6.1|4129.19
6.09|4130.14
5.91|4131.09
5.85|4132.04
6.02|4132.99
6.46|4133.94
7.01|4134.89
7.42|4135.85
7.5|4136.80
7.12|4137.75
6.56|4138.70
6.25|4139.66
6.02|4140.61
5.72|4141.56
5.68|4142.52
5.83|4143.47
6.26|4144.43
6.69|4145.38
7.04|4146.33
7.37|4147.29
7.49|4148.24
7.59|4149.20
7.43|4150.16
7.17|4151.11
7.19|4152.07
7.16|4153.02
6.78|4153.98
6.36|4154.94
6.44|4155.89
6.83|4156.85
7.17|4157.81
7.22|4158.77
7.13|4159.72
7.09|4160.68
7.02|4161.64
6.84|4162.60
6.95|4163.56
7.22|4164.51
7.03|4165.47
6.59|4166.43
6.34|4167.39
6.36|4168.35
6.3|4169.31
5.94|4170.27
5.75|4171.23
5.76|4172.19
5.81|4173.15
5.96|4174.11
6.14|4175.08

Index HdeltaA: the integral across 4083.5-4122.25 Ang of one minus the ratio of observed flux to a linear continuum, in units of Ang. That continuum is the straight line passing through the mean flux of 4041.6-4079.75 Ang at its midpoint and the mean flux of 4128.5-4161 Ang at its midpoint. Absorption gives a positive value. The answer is 4.1 Ang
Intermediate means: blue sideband 6.98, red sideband 6.7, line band 6.12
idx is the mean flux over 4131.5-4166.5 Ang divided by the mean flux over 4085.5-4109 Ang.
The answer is 1.2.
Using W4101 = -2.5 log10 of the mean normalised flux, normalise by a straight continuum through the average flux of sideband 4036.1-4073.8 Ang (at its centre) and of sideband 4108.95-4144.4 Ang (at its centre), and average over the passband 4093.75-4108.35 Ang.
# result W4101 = 0.186 mag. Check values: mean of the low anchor 7.08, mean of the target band 5.61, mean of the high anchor 6.42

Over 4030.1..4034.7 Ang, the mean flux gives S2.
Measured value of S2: 6.59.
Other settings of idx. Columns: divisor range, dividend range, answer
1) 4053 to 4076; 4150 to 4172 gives 0.96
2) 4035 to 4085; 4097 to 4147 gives 0.89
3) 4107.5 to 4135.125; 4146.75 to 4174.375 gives 1.06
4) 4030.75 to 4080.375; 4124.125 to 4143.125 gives 0.93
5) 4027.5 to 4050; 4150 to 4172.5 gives 0.96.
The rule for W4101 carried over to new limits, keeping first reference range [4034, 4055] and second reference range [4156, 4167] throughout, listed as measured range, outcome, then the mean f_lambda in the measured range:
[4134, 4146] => 0.08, 6.51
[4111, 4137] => 0.08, 6.52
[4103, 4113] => 0.22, 5.75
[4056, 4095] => 0.05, 6.79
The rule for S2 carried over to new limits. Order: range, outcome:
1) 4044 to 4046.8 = 6.68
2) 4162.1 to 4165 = 7.02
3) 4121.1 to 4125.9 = 6.55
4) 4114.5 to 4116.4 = 6.97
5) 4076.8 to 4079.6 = 6.36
